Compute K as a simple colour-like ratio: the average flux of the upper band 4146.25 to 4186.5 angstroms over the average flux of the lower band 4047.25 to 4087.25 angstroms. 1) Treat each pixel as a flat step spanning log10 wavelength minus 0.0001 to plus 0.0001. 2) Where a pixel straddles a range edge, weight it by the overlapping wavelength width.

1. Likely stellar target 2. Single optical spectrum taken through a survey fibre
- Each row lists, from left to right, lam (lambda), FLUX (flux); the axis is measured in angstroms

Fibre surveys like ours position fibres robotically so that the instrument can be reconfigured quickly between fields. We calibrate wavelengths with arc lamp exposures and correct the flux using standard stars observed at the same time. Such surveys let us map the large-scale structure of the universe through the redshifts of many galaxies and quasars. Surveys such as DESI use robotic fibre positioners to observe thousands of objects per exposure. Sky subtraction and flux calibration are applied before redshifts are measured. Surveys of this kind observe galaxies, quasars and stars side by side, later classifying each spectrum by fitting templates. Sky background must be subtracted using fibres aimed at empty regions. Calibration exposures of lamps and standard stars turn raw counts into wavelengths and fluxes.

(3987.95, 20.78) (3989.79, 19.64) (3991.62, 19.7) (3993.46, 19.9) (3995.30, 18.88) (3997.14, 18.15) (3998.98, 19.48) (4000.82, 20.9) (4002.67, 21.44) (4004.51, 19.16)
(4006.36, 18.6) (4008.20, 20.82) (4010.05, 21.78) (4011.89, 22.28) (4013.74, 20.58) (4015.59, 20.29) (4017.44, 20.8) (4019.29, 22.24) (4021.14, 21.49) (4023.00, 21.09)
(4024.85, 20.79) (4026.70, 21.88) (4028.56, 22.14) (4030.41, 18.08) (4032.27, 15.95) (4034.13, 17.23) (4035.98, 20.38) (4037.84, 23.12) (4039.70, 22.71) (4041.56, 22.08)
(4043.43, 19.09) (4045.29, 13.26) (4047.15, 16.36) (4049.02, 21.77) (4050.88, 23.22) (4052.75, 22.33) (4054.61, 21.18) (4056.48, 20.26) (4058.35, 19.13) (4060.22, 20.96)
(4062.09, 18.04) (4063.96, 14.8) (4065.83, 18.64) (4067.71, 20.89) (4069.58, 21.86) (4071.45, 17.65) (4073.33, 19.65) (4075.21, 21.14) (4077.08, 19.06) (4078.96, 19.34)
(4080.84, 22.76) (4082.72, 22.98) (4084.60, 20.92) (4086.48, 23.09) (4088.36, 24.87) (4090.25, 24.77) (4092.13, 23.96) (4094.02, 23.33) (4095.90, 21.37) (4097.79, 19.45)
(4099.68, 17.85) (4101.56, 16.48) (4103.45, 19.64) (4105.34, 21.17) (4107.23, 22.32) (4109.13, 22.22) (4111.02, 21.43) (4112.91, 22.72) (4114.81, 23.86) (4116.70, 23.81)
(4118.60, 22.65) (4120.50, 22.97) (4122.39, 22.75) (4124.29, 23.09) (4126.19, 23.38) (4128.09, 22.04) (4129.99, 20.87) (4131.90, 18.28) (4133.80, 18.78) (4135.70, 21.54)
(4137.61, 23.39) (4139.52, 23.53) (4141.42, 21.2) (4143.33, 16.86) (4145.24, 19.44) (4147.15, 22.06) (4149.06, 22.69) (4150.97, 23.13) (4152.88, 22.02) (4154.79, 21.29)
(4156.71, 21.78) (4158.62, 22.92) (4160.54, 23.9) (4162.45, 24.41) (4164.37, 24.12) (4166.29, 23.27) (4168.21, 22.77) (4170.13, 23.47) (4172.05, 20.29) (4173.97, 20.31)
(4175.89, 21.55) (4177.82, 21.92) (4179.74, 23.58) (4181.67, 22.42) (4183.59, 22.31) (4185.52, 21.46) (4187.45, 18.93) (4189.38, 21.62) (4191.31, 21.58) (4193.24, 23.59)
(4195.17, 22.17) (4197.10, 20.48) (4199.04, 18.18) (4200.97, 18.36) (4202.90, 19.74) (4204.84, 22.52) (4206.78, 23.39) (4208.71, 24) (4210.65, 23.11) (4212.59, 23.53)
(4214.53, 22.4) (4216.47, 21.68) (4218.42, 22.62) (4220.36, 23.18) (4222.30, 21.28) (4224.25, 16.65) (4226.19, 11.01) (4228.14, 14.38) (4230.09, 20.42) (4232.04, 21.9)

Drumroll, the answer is 1.10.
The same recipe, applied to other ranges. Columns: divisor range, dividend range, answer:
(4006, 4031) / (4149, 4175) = 1.08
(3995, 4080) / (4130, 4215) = 1.09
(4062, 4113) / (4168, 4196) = 1.05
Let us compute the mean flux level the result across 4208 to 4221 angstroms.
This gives 22.9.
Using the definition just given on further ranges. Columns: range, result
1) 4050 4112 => 20.8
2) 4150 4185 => 22.5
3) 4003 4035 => 20.3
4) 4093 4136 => 21.4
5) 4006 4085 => 20.2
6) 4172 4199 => 21.5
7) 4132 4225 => 21.8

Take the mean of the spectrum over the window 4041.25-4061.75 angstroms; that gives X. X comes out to 19.8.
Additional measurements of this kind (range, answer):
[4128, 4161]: 21.4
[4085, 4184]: 22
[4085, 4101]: 22.2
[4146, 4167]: 22.8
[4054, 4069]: 19.3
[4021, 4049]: 19.7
